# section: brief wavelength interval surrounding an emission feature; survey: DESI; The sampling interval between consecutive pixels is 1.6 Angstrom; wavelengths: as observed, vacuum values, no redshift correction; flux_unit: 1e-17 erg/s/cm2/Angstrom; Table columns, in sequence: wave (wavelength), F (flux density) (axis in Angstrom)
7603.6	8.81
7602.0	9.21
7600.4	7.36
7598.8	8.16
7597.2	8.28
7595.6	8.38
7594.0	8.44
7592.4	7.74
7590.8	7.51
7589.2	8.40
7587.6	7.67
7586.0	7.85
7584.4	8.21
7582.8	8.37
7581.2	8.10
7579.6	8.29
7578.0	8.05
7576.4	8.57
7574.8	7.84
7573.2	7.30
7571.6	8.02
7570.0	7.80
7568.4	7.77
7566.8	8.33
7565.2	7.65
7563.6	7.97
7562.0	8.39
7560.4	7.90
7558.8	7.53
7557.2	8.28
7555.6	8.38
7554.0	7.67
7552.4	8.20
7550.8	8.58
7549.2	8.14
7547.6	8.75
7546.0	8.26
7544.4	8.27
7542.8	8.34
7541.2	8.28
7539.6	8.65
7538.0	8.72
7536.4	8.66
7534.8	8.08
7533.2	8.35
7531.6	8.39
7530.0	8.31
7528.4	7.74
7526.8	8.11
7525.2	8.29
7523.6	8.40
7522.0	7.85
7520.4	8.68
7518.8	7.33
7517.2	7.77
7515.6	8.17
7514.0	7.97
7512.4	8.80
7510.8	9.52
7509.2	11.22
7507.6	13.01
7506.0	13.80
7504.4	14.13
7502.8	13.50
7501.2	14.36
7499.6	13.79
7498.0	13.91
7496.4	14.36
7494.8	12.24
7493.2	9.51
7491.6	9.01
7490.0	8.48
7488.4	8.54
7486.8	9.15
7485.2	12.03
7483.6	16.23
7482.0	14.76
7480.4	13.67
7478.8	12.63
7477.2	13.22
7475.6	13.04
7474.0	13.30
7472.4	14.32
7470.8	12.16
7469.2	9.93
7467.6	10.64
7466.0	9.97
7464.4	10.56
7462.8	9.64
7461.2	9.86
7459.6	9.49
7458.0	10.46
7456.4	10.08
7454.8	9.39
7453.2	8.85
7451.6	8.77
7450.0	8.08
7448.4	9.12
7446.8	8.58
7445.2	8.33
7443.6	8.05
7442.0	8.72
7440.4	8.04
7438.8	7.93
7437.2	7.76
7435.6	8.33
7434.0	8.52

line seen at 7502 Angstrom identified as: [N II] 6583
